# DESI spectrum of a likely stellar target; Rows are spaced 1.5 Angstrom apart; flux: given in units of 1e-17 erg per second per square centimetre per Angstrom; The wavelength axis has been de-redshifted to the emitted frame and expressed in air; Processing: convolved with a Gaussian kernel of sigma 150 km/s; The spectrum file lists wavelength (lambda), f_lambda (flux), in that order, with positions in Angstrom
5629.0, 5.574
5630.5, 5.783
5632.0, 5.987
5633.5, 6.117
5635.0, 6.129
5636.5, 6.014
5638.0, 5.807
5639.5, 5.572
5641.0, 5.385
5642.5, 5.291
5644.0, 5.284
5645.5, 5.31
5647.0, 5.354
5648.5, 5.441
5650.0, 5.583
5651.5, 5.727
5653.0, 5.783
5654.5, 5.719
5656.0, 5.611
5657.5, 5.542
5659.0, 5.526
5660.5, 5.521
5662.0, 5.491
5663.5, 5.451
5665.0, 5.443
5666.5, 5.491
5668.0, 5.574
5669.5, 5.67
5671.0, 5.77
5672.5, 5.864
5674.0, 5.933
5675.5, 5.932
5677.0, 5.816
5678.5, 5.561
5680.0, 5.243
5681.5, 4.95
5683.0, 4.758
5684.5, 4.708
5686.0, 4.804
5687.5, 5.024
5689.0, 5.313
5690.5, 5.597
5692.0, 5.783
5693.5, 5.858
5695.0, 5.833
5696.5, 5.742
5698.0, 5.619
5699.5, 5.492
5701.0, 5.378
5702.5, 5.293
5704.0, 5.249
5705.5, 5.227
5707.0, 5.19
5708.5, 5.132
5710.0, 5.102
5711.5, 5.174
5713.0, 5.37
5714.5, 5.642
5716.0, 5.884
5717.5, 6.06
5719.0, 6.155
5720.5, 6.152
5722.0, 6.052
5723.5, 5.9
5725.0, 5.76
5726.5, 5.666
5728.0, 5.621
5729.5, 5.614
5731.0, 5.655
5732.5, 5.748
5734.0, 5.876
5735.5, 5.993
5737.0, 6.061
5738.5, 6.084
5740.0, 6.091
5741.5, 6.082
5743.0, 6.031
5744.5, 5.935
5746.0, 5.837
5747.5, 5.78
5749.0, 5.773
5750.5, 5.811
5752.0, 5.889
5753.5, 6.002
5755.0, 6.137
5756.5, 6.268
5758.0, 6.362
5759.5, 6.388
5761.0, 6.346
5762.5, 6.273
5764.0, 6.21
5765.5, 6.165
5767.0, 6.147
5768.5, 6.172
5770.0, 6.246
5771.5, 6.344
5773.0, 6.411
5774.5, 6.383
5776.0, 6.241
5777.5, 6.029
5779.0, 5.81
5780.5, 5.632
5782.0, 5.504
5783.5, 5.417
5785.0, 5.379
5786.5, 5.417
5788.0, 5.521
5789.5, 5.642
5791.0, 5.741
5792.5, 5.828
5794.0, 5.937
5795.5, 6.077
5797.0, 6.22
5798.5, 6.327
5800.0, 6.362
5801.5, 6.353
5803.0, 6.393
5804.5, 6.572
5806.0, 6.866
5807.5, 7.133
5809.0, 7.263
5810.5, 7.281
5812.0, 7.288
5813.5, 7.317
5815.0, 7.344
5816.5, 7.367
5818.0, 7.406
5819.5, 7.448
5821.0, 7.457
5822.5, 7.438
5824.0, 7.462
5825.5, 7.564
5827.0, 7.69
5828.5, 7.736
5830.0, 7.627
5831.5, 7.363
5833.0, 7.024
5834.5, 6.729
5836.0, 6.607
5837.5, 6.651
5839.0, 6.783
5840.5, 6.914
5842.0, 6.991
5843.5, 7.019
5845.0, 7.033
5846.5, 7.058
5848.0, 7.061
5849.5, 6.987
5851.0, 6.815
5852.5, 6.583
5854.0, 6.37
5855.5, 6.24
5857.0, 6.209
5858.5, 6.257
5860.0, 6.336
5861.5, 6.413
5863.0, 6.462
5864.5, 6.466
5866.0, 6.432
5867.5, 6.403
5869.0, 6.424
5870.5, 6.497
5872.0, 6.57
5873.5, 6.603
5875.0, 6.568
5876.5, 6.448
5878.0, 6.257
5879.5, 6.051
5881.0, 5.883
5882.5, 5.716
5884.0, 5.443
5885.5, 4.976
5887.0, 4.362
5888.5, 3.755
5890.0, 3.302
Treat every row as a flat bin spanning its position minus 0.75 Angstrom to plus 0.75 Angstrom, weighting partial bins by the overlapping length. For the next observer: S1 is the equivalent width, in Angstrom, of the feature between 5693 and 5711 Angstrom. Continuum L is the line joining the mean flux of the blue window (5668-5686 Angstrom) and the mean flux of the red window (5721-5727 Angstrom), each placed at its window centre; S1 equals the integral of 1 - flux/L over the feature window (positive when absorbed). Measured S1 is 0.8 Angstrom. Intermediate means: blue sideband 5.45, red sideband 5.86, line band 5.42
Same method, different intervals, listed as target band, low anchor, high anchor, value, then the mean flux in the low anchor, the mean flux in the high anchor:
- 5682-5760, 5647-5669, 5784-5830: 4.8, 5.56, 6.74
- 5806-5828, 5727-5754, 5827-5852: -1.9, 5.88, 7.04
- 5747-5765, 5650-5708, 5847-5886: -0.8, 5.49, 6.34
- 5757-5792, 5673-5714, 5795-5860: 1.8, 5.38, 6.94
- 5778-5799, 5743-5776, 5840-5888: 1.5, 6.14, 6.35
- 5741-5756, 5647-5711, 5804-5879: 0.4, 5.47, 6.89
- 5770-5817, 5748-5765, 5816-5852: 2.4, 6.13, 7.17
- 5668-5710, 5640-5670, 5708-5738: 1.4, 5.51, 5.74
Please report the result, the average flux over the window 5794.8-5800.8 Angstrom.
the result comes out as 6.25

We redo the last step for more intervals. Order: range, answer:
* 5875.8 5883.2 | 6.07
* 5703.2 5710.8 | 5.18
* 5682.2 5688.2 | 4.82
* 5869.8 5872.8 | 6.54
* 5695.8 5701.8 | 5.55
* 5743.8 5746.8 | 5.88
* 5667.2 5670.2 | 5.62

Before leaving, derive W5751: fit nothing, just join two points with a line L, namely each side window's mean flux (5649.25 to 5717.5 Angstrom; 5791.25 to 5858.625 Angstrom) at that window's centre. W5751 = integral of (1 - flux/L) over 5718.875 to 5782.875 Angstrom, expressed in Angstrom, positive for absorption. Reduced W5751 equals 1.5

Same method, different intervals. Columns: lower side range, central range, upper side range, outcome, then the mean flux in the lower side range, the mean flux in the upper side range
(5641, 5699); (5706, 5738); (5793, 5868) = 1.27 Angstrom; 5.5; 6.86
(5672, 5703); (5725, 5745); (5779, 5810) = -0.50 Angstrom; 5.45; 6.08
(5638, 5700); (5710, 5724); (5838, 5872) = 0.03 Angstrom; 5.5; 6.62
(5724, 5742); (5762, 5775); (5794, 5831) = 0.27 Angstrom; 5.85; 7.06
